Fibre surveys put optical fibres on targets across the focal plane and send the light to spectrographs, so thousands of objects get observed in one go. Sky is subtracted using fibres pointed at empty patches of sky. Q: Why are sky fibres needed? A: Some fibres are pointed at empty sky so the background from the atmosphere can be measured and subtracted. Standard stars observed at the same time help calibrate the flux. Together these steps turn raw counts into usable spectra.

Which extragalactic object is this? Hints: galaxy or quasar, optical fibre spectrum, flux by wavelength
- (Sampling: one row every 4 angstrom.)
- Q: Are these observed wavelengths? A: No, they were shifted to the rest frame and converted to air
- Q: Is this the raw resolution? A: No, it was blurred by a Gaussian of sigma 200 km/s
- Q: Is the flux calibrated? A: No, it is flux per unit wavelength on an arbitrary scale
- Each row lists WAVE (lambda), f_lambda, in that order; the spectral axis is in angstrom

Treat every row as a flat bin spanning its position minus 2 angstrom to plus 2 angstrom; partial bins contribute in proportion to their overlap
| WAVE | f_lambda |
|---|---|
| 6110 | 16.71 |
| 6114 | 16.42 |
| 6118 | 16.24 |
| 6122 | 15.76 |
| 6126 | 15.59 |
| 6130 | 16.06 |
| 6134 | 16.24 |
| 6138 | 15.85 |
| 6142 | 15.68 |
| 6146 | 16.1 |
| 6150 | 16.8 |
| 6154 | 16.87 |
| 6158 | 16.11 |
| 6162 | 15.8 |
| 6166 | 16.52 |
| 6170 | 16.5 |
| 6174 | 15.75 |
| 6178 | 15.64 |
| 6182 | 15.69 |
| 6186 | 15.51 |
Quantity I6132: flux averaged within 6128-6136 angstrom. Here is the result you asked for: 16.1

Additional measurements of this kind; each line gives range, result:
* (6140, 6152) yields 16.2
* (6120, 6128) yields 15.7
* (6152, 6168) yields 16.3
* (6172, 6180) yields 15.7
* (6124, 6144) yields 15.9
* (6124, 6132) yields 15.8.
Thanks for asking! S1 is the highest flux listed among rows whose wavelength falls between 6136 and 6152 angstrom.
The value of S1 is 16.8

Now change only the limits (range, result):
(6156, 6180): 16.52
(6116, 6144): 16.24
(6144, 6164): 16.87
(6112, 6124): 16.42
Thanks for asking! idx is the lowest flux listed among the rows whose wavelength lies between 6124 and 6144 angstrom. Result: 15.59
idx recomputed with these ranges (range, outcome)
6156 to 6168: 15.8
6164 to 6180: 15.64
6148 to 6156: 16.8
